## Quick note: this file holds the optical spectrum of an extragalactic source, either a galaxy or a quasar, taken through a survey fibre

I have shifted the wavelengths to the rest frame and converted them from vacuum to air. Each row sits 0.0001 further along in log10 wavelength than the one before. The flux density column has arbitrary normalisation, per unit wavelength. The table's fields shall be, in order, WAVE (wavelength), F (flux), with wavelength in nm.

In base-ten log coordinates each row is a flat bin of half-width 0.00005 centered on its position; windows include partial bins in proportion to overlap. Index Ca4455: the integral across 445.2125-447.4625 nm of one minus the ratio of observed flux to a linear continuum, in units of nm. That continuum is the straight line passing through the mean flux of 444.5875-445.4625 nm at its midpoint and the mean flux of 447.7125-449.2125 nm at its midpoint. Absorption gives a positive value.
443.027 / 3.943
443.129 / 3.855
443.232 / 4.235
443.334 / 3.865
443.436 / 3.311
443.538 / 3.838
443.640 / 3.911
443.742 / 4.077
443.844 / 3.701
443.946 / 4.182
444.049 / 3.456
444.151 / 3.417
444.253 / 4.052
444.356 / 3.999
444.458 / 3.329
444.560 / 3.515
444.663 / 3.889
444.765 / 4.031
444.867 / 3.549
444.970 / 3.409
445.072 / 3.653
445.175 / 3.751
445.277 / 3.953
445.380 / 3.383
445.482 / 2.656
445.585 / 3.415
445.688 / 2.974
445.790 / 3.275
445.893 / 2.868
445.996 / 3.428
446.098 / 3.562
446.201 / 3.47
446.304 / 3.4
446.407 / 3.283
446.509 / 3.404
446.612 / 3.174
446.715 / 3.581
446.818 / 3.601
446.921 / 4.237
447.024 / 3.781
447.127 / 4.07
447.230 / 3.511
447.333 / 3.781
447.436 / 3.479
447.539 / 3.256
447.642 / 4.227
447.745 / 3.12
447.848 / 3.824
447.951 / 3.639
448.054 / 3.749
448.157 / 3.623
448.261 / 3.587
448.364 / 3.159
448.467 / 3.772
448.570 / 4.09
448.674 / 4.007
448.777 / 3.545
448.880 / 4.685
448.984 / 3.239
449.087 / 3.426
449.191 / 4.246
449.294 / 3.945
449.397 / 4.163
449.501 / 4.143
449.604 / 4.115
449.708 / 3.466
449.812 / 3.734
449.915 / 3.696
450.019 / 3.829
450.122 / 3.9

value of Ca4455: 0.13 nm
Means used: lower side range 3.66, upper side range 3.71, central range 3.47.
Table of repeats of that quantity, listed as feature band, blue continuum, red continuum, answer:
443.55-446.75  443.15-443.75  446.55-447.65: 0.19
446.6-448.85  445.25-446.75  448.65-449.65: -0.02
